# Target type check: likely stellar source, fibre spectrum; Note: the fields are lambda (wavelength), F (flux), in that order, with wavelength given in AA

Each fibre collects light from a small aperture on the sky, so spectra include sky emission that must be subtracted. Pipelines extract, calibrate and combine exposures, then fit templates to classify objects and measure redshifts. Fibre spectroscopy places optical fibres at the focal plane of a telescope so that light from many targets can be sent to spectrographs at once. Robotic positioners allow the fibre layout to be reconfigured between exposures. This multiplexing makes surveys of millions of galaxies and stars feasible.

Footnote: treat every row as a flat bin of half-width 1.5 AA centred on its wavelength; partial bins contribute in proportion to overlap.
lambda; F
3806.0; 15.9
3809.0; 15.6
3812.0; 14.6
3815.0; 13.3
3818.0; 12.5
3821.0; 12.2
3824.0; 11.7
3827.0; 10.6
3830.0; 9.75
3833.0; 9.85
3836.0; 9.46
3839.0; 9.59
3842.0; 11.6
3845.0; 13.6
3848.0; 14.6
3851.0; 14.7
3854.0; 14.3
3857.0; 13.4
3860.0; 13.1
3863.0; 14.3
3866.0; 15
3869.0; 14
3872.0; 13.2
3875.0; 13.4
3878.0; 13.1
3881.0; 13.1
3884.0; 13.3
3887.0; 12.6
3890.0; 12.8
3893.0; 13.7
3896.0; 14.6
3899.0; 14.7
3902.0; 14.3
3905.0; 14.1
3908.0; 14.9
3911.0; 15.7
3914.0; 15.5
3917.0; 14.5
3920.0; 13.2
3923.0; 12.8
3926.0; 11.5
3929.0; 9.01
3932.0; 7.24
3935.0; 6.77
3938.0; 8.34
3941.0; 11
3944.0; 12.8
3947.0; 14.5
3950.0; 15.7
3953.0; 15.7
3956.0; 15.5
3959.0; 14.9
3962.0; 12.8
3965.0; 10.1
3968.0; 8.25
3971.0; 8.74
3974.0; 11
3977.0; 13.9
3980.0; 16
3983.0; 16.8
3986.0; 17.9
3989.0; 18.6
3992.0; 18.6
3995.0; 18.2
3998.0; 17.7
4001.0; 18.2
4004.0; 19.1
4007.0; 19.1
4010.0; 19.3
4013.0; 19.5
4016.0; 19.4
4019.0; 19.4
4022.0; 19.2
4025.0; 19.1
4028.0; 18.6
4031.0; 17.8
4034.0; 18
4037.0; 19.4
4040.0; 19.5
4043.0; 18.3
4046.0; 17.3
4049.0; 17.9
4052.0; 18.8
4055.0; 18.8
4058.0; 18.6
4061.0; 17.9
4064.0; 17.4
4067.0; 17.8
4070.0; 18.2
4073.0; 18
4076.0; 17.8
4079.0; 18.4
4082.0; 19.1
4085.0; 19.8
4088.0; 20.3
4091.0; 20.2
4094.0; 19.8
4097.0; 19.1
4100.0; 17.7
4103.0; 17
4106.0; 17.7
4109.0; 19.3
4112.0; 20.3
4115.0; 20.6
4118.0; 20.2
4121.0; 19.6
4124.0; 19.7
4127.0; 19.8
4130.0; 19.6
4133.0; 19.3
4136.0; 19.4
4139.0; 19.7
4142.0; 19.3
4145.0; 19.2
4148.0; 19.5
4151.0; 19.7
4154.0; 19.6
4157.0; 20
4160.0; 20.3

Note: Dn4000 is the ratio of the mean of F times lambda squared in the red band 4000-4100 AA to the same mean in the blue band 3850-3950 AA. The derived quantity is 1.55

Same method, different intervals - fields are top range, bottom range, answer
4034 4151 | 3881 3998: 1.52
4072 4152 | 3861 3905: 1.57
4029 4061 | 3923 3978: 1.67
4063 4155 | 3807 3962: 1.65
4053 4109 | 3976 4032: 1.05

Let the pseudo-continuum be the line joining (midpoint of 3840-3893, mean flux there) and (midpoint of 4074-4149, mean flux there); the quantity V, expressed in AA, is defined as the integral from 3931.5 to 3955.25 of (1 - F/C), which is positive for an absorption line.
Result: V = 5.5 AA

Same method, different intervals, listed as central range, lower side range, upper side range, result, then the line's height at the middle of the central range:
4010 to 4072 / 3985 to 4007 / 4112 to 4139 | 1.0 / 18.9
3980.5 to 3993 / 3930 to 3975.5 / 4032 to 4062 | -3.4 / 14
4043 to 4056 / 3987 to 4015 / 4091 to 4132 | 0.5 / 19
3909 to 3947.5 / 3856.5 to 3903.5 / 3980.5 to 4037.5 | 9.2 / 15.5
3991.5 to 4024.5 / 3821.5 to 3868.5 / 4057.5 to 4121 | -4.3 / 16.7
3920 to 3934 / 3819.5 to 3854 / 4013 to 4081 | 4.1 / 14.6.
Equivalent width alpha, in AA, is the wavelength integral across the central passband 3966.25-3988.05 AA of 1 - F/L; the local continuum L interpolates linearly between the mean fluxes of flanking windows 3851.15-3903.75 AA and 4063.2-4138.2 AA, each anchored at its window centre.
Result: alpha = 3.81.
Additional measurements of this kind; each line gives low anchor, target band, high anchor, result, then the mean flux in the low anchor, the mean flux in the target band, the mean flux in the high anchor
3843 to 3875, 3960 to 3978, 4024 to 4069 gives 6.2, 14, 10.8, 18.3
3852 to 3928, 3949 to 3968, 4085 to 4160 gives 2.2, 13.8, 13.6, 19.5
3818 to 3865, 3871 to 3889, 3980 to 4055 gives 0.7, 12.2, 13.1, 18.5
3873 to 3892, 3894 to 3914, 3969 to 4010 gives -1.4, 13.1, 14.8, 16.5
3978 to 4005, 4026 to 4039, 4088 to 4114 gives -0.2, 17.8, 18.5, 19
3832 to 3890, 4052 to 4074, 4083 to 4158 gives -0.2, 13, 18.1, 19.4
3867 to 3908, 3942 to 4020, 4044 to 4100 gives 2.2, 13.7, 15.8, 18.6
